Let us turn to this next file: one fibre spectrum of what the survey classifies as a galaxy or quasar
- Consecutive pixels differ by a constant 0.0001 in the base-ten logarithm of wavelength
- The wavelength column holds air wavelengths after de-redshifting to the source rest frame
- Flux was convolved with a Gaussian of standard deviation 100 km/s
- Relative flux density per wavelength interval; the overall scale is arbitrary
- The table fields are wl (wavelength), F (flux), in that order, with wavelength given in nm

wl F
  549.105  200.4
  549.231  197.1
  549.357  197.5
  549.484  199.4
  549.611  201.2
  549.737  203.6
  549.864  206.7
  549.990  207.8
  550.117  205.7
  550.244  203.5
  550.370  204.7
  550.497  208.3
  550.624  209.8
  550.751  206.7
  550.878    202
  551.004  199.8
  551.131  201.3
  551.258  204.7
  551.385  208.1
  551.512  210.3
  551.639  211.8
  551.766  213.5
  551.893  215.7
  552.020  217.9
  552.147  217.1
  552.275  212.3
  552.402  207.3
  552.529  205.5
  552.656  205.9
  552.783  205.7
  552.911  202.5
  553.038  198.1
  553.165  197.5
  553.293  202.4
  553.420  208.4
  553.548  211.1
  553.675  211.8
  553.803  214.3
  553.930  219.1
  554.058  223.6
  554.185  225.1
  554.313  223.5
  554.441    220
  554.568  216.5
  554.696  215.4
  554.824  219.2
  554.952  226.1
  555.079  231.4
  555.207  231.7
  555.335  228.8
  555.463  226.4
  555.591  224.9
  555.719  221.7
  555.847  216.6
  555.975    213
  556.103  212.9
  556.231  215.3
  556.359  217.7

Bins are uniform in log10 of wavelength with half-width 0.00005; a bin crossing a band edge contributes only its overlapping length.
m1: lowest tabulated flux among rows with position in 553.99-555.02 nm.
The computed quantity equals 215.4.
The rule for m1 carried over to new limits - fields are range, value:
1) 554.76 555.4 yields 219.2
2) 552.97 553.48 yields 197.5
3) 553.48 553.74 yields 211.1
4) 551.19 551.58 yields 204.7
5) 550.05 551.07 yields 199.8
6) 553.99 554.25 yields 223.6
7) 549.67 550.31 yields 203.5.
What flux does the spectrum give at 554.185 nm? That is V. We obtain 225.1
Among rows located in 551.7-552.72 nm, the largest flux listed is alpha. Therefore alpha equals 217.9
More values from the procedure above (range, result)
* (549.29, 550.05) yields 207.8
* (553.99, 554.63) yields 225.1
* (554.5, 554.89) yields 219.2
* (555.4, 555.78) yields 226.4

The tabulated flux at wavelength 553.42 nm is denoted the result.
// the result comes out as 208.4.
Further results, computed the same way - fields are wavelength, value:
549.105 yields 200.4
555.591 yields 224.9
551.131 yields 201.3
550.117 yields 205.7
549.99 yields 207.8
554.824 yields 219.2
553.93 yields 219.1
